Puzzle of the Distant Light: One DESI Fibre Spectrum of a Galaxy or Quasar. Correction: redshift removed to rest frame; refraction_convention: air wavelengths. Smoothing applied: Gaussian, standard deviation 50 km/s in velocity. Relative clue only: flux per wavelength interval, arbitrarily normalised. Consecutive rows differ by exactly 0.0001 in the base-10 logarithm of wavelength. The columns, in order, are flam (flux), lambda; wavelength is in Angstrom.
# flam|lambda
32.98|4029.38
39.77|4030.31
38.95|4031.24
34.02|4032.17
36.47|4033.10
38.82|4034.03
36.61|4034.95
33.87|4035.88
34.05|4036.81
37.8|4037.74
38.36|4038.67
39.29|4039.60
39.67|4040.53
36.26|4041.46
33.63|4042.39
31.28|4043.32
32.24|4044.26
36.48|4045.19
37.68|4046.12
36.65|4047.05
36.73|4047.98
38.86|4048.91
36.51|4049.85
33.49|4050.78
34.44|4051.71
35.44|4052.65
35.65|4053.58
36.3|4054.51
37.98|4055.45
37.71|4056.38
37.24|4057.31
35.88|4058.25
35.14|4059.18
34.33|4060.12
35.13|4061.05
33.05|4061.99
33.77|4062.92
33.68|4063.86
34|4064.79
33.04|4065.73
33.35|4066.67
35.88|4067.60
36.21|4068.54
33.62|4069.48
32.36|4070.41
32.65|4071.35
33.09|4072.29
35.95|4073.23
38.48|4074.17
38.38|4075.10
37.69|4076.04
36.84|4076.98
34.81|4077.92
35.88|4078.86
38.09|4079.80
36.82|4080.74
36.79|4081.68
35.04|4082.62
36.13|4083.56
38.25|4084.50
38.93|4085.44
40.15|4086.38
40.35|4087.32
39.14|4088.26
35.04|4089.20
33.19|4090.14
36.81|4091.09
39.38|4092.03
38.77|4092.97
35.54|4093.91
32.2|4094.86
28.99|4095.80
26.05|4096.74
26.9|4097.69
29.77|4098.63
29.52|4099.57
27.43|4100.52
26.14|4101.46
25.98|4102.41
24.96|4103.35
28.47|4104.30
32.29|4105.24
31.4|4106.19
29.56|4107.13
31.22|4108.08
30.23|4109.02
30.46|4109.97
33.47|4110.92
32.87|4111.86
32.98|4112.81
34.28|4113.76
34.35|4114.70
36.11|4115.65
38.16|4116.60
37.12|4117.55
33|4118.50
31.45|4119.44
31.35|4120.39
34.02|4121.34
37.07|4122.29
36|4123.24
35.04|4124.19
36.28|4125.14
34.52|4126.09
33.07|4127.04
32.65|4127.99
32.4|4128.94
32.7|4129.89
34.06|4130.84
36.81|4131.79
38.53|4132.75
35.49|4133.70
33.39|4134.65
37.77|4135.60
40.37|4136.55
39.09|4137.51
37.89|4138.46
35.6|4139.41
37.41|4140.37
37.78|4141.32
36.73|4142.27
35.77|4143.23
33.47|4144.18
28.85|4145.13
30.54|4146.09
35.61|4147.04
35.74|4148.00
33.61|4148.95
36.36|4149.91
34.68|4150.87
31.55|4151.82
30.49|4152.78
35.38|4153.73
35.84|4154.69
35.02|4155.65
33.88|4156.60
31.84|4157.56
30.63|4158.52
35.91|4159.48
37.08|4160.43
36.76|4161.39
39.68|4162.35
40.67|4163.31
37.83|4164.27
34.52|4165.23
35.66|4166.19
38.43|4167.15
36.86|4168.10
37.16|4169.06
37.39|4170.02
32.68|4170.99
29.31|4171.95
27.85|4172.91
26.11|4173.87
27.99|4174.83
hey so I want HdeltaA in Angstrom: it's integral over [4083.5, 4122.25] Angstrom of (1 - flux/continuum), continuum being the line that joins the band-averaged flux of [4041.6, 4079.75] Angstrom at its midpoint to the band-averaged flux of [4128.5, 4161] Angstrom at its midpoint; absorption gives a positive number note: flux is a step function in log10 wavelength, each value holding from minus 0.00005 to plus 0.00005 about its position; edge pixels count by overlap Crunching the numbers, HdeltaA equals 2.4 Angstrom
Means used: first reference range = 35.3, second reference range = 35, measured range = 33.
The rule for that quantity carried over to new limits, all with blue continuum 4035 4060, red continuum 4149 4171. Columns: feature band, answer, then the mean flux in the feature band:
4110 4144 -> 0.42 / 35.2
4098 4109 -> 2.14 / 28.8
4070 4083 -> -0.01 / 35.9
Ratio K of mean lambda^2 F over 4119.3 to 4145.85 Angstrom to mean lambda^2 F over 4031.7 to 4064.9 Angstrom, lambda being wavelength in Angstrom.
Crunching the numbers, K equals 1.02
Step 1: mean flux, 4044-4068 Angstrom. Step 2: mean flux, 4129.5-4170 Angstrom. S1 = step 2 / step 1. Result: 1.0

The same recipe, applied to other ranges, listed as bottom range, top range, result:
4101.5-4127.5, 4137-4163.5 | 1.07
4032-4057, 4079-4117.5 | 0.92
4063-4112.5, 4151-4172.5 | 1.04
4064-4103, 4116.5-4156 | 1.01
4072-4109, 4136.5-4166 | 1.04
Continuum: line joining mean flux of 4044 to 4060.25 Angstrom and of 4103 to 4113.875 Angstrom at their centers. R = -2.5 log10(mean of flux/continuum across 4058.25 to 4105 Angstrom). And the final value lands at -0.02 mag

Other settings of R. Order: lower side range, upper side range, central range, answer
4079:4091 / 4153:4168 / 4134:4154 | 0.032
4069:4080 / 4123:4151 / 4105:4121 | 0.077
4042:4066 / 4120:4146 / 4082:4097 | -0.023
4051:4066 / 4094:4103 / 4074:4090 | -0.198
